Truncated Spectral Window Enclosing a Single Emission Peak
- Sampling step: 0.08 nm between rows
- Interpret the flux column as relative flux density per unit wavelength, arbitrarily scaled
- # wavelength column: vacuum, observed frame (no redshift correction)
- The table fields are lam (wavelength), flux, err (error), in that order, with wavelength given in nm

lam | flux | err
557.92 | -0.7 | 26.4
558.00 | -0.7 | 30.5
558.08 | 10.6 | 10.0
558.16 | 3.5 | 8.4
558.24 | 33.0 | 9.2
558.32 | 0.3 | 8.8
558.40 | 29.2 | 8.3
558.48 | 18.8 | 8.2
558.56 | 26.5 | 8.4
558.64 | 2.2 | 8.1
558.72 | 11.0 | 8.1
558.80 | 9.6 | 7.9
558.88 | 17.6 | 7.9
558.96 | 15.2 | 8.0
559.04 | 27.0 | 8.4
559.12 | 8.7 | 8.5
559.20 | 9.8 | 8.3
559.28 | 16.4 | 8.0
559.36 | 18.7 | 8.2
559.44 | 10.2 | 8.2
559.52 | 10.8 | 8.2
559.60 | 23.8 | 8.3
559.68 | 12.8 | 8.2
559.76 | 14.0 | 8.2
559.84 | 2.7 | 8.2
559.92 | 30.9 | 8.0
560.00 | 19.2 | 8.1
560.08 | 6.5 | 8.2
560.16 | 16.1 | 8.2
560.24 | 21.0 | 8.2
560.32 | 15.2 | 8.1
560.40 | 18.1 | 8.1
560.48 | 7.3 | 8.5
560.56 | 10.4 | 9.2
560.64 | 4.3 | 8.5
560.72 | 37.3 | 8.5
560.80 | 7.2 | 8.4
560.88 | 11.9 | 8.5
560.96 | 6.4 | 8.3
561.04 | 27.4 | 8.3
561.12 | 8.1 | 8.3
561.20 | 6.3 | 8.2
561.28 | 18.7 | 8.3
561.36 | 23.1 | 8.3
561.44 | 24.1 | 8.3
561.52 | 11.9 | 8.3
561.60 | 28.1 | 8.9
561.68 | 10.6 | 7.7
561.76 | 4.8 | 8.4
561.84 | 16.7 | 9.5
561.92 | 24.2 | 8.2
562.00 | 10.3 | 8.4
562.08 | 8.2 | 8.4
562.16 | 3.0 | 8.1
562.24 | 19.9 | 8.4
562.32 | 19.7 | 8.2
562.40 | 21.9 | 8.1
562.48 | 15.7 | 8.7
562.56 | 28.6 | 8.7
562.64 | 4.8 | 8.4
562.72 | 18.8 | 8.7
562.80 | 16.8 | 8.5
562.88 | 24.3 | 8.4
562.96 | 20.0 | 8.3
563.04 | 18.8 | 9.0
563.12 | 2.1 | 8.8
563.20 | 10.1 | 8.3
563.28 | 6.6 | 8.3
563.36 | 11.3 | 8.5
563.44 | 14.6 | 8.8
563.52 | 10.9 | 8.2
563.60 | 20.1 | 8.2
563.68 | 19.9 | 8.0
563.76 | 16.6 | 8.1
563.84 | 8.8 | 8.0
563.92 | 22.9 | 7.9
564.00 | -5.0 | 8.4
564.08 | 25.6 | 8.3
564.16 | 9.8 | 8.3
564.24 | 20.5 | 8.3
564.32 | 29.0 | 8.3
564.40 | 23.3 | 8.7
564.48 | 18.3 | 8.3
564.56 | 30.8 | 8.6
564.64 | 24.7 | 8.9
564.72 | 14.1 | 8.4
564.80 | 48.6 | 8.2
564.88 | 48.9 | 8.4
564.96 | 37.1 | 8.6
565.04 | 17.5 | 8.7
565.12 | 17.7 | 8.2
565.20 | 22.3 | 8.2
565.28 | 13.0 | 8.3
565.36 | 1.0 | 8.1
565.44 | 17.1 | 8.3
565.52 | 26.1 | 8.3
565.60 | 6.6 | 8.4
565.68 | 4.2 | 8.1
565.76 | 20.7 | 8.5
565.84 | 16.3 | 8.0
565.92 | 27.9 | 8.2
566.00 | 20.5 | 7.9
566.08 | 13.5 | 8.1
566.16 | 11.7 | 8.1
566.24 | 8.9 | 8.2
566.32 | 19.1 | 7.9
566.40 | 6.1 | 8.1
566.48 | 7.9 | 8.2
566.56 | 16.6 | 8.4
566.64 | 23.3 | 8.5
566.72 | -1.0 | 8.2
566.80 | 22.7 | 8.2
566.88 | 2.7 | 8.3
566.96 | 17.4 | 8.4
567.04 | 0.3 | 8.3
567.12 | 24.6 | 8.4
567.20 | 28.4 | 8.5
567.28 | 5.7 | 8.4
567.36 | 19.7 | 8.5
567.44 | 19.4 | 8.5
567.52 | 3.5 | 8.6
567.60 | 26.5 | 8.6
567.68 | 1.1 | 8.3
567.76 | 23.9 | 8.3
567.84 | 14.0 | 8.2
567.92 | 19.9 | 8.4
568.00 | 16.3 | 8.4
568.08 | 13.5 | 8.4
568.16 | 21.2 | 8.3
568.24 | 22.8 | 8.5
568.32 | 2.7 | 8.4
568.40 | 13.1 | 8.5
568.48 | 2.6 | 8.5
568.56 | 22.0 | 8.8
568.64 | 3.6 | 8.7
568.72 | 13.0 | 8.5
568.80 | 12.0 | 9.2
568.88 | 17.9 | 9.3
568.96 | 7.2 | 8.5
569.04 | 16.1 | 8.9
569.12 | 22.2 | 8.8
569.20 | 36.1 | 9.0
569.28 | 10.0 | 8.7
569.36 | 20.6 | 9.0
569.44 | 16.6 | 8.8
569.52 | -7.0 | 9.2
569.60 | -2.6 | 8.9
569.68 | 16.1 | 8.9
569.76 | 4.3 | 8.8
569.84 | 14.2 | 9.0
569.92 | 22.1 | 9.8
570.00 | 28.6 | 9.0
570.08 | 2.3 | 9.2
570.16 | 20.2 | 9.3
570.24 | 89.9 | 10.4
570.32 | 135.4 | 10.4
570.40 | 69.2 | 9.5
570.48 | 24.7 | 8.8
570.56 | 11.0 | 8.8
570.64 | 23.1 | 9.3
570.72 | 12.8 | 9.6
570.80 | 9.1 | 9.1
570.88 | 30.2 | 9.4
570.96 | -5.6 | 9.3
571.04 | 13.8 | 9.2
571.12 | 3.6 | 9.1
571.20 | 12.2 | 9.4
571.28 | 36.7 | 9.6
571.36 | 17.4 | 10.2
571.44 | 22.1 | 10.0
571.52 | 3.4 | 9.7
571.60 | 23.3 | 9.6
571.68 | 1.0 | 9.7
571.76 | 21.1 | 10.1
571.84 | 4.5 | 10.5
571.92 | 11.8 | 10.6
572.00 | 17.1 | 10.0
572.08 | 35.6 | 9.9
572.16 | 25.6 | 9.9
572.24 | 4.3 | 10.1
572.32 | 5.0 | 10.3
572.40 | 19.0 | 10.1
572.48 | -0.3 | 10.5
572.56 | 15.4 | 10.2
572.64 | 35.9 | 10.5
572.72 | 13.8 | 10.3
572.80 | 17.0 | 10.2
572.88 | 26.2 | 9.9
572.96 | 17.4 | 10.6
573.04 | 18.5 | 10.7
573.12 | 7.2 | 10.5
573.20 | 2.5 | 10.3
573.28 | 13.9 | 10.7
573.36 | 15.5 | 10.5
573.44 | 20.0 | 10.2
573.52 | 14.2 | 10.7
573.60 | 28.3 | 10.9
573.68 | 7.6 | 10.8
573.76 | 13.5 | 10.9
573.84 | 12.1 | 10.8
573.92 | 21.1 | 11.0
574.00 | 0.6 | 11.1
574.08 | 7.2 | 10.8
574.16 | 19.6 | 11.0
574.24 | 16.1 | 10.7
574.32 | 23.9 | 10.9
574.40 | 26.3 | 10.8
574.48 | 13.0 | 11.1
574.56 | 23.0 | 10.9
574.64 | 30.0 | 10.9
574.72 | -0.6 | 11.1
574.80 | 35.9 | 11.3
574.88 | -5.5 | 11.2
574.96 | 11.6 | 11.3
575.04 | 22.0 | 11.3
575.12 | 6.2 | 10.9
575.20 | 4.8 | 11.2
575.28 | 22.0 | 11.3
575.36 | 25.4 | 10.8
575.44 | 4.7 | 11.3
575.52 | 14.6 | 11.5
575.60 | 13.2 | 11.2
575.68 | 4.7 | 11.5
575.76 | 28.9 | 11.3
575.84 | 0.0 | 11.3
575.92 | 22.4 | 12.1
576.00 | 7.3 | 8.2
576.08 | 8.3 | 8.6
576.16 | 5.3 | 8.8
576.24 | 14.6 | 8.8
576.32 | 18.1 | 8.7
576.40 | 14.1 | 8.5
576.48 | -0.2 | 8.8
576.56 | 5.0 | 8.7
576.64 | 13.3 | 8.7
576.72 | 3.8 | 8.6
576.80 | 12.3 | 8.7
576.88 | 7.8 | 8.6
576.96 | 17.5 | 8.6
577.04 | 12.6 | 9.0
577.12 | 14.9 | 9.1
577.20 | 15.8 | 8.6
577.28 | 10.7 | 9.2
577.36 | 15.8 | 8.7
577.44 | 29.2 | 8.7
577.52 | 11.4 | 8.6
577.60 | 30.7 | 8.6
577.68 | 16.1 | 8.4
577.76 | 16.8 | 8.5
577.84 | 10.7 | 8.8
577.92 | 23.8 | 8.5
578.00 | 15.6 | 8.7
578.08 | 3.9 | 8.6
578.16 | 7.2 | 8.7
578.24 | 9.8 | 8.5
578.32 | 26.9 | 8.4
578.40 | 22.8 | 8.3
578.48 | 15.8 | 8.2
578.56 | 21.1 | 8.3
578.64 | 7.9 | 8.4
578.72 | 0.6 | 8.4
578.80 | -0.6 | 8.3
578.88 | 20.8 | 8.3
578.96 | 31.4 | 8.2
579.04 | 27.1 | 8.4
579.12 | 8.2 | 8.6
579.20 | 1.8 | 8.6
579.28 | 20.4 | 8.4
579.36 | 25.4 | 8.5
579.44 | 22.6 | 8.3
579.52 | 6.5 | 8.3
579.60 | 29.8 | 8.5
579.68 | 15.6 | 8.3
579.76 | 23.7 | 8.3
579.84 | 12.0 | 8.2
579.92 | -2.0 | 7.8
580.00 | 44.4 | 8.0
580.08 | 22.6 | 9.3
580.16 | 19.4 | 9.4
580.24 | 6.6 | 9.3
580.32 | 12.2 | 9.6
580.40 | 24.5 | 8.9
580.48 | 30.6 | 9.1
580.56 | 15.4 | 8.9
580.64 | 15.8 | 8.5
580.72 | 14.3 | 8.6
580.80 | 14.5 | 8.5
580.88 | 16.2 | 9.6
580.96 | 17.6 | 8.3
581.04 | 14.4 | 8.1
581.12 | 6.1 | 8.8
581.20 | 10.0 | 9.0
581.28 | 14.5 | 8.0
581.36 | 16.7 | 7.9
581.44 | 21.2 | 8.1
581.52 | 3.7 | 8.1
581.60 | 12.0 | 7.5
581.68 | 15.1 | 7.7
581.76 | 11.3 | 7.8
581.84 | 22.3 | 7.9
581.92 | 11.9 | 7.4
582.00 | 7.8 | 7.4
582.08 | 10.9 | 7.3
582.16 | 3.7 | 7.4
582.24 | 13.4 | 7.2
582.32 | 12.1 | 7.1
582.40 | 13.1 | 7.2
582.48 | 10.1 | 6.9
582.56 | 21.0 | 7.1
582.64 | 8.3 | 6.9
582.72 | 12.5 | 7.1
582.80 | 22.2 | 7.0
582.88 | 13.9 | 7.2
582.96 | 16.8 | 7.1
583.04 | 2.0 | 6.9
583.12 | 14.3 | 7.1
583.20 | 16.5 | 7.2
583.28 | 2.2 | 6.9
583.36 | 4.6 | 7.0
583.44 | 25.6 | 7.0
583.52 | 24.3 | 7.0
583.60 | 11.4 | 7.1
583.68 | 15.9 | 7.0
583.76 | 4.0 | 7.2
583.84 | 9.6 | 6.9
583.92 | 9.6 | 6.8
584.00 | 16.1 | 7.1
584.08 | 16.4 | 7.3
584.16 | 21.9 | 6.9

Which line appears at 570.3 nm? [O III] 5007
